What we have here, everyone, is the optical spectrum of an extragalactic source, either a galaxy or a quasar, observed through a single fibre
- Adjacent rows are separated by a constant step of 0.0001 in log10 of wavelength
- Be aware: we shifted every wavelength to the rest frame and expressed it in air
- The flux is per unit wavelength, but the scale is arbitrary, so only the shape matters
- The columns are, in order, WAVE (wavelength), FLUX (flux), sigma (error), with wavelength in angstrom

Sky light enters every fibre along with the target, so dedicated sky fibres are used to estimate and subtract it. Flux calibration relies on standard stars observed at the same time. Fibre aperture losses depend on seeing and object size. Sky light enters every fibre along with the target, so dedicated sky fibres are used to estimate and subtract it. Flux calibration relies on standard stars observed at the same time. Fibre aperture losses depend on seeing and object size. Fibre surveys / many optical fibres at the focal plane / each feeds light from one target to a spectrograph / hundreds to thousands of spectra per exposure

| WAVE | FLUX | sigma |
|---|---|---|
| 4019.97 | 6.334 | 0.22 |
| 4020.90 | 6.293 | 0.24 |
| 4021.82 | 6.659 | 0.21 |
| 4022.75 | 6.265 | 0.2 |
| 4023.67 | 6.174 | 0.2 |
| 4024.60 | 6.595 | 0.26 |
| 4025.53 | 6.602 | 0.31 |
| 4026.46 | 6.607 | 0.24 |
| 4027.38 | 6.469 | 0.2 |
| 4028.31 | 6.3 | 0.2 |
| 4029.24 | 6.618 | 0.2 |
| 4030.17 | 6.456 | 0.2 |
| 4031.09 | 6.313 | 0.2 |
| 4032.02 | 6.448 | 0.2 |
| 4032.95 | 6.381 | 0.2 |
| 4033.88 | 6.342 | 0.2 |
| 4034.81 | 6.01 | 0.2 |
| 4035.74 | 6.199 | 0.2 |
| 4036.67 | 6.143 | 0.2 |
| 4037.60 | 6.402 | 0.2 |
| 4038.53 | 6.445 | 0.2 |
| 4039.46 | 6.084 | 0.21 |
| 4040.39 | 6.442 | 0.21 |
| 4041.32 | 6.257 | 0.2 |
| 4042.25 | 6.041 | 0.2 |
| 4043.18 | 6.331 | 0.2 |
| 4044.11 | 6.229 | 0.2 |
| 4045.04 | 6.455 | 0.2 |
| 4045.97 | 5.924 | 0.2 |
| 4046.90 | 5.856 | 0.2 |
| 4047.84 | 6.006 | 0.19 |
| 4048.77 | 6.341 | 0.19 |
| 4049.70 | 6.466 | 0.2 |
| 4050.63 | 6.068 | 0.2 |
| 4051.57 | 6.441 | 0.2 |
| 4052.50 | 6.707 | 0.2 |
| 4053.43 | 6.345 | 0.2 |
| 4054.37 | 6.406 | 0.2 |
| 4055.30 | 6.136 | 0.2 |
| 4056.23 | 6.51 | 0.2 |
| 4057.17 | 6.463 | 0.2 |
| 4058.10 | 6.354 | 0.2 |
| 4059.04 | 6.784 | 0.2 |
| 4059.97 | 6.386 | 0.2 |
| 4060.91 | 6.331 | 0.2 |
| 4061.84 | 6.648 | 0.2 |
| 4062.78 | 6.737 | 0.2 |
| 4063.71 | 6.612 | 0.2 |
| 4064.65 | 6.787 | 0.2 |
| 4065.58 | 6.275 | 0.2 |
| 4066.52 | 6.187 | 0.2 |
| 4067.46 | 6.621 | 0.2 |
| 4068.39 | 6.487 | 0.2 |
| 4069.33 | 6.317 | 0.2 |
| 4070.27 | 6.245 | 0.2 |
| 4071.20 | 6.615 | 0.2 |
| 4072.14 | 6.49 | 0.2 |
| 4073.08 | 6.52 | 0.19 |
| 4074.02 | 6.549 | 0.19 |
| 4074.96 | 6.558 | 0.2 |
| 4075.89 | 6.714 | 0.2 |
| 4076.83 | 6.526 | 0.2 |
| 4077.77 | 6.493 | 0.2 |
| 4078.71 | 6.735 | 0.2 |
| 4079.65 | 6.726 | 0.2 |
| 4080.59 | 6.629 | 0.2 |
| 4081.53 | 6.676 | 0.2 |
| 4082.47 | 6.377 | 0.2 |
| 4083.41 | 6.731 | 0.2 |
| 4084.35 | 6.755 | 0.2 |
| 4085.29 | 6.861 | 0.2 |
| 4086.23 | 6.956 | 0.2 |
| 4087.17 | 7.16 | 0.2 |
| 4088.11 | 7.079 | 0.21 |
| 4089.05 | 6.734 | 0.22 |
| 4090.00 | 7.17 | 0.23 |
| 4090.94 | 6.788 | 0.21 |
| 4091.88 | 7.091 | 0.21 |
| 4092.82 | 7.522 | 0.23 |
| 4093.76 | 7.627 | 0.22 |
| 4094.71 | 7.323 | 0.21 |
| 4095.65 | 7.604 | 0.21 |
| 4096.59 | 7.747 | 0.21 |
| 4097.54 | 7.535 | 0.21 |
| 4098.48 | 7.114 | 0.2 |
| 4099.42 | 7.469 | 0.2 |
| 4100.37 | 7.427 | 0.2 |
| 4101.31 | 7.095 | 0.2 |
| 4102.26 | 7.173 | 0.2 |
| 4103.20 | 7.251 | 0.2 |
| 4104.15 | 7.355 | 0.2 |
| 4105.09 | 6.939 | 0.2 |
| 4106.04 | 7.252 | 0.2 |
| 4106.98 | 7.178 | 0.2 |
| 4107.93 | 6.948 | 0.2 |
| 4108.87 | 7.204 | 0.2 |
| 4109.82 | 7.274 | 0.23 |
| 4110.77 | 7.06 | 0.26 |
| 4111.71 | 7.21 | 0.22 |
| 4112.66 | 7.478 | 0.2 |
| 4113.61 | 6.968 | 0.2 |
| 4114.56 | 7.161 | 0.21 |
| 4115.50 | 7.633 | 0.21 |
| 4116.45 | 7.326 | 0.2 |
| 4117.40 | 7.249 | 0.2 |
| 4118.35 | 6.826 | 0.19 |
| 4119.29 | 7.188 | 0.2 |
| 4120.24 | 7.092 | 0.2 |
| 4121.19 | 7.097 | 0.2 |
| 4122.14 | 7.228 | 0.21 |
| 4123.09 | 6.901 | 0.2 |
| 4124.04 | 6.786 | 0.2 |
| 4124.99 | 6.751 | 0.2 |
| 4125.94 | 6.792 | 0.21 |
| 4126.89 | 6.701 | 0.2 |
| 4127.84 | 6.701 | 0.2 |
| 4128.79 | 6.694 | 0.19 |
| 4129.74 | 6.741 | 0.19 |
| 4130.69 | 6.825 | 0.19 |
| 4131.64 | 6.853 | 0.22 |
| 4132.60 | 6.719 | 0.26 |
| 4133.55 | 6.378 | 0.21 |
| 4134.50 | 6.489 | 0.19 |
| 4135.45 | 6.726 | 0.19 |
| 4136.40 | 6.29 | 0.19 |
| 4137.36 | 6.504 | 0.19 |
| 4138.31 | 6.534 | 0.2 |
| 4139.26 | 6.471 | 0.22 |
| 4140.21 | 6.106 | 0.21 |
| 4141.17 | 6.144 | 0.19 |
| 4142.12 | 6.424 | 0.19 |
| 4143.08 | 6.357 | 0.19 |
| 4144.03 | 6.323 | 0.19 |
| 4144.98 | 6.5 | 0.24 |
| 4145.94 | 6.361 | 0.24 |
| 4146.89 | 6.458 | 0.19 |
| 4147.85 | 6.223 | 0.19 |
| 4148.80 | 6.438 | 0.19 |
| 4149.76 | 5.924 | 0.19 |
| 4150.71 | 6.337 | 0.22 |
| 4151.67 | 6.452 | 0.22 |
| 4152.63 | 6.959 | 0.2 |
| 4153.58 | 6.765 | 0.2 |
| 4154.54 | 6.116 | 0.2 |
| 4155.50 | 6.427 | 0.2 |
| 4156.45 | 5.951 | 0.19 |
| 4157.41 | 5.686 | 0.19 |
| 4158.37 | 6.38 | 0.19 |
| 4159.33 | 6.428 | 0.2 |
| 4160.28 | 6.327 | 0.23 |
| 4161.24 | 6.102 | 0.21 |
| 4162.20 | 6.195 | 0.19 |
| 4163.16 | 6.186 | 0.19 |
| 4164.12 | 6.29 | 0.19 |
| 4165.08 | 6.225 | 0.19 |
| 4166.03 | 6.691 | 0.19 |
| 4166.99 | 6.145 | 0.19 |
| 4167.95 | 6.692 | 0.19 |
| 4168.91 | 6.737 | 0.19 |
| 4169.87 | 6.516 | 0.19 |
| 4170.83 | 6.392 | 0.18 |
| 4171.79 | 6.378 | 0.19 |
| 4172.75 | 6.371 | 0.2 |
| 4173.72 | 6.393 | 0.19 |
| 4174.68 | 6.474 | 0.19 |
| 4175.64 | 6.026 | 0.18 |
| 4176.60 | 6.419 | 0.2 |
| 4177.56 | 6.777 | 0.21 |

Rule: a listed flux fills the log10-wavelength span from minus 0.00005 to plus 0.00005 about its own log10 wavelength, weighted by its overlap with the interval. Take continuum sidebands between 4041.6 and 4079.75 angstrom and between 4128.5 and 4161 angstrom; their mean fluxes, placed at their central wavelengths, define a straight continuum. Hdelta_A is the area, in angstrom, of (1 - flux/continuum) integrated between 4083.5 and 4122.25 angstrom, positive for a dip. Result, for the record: -4.7 angstrom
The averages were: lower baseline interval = 6.42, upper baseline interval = 6.42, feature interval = 7.19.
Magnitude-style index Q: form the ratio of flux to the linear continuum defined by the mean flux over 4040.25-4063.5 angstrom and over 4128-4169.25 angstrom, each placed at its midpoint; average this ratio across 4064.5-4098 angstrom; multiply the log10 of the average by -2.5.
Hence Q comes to -0.07 mag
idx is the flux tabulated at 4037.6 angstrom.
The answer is 6.402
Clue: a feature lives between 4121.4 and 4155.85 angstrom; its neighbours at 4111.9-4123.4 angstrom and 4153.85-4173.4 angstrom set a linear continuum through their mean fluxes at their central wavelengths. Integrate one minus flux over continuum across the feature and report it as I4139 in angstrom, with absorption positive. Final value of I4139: 1.2 angstrom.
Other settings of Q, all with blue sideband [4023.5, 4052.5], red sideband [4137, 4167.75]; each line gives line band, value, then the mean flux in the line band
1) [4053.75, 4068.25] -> -0.028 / 6.48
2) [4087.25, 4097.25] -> -0.151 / 7.27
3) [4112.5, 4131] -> -0.110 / 7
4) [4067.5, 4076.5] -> -0.033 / 6.51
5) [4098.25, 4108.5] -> -0.142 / 7.2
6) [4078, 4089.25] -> -0.077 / 6.78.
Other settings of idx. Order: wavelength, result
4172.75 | 6.371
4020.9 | 6.293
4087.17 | 7.16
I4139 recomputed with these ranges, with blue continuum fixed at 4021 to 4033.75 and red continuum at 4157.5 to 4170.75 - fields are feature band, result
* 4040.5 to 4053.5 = 0.4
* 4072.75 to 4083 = -0.3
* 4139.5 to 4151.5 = 0.1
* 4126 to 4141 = -0.5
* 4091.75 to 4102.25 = -1.7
